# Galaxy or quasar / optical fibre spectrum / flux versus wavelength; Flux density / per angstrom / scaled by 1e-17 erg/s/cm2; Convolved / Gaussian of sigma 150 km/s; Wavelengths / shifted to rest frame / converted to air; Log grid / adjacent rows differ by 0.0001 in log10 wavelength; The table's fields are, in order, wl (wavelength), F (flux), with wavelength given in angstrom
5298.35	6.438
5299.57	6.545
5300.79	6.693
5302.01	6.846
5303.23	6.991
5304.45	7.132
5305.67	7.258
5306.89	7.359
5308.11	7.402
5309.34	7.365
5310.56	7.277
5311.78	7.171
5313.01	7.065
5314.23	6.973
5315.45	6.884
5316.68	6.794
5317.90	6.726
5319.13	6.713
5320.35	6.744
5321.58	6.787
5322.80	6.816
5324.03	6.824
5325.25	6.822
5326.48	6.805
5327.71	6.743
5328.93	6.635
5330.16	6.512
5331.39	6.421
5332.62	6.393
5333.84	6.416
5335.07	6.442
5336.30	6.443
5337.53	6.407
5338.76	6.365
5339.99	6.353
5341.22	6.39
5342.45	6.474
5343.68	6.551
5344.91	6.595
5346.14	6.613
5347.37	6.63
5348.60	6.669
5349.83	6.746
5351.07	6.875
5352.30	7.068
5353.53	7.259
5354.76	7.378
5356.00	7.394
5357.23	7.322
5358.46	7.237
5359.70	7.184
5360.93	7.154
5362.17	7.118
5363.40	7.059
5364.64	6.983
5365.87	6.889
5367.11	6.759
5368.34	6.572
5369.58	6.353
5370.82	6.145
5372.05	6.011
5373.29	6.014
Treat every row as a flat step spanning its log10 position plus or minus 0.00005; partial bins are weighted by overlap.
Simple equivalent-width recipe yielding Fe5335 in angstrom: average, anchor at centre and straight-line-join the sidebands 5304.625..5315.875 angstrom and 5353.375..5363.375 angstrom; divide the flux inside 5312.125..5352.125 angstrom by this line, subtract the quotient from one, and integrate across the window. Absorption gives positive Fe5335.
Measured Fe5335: 3.1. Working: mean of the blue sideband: 7.2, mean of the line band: 6.65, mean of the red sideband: 7.24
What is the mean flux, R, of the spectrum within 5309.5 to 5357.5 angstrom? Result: 6.76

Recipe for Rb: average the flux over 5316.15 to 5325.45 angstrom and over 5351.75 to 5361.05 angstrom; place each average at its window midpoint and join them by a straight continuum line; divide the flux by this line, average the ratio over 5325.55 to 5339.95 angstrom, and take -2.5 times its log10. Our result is 0.07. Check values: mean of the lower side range 6.78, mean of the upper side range 7.26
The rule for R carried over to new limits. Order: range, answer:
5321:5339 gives 6.59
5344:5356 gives 6.89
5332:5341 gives 6.4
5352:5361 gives 7.26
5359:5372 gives 6.79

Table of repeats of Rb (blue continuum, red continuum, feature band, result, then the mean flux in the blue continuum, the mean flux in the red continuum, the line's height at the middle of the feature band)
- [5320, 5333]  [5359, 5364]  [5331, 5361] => 0.03 mag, 6.68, 7.13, 6.93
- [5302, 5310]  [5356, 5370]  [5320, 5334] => 0.07 mag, 7.22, 7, 7.14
